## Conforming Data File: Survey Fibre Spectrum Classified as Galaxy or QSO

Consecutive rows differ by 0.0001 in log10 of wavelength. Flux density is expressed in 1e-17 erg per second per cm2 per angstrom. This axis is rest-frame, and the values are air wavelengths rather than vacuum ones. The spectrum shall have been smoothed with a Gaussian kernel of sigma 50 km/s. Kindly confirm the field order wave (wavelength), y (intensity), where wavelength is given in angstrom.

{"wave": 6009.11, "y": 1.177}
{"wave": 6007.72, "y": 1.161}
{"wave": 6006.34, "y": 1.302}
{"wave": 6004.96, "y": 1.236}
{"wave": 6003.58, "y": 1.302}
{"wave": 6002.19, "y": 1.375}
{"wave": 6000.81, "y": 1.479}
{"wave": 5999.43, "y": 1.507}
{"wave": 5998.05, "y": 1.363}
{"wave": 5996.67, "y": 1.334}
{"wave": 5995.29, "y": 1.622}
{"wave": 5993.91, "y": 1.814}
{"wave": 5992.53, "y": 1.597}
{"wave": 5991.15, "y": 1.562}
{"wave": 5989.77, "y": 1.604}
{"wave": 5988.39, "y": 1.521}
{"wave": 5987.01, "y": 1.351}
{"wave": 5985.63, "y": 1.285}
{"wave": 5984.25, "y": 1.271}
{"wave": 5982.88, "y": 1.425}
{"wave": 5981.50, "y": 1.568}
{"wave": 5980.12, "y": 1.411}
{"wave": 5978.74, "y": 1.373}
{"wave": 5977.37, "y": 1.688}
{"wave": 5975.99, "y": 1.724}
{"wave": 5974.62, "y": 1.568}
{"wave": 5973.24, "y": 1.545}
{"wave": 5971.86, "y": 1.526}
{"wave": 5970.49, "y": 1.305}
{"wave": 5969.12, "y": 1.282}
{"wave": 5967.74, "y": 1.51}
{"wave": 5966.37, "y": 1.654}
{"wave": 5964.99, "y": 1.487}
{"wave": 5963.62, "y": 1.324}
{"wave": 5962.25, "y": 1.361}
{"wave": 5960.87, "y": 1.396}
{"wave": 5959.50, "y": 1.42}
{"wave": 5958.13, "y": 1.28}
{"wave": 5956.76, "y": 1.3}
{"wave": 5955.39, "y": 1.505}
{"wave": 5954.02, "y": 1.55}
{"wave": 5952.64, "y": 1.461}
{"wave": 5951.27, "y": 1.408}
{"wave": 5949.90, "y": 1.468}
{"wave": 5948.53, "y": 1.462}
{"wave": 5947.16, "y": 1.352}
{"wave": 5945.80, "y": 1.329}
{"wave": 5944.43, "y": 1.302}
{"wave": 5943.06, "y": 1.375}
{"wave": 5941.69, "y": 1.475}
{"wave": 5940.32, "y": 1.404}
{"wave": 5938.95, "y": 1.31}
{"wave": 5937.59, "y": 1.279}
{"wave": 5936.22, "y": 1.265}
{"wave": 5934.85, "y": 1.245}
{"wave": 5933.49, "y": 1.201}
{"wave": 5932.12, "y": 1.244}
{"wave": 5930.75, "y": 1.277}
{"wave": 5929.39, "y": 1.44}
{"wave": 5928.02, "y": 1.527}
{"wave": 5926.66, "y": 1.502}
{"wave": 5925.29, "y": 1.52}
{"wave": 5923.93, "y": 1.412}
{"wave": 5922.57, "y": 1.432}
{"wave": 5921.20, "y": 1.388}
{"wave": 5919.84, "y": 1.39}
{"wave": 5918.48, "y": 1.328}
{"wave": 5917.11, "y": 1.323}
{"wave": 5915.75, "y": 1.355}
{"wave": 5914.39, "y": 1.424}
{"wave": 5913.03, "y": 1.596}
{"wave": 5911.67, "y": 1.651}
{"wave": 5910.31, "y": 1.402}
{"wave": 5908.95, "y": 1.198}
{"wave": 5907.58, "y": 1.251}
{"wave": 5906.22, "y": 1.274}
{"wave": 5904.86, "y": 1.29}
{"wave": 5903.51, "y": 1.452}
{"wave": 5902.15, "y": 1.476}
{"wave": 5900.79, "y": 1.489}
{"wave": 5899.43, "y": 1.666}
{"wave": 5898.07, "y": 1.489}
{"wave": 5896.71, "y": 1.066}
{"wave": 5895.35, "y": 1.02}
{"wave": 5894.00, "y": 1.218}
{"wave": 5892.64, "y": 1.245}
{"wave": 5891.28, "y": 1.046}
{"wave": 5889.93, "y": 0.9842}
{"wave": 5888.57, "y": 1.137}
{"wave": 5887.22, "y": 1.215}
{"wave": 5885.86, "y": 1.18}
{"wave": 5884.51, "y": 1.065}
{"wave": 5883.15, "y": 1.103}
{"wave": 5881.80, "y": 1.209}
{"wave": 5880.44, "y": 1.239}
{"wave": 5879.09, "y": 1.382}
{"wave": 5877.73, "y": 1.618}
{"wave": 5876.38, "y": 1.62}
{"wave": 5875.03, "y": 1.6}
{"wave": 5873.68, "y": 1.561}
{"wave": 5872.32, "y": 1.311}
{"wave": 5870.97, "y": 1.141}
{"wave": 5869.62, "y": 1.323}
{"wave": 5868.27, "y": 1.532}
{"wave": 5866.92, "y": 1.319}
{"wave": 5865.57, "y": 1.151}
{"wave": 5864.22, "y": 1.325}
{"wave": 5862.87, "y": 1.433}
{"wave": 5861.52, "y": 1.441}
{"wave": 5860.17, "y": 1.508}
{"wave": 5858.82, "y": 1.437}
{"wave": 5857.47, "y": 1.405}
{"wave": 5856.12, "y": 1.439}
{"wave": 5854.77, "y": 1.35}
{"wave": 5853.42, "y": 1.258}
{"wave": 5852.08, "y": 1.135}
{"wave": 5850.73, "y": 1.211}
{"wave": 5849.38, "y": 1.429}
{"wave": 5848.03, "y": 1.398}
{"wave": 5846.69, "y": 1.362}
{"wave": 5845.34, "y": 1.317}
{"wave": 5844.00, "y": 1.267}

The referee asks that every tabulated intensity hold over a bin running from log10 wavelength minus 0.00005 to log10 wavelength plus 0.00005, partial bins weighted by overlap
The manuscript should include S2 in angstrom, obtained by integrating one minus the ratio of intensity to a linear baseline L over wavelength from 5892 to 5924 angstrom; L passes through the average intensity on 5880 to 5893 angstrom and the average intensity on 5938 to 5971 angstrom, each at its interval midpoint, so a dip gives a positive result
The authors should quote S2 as -3.8 angstrom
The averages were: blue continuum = 1.14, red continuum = 1.4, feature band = 1.37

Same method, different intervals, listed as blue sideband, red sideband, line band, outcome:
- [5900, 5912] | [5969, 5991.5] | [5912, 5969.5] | 1.15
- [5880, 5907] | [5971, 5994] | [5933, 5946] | 0.58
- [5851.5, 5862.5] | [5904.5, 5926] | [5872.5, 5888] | 0.44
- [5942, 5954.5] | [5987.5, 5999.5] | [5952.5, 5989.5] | 0.73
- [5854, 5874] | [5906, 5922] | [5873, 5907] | 1.82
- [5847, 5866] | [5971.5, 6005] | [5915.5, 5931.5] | 0.14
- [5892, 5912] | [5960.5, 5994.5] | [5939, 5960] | 0.42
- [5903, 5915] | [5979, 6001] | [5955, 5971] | 0.55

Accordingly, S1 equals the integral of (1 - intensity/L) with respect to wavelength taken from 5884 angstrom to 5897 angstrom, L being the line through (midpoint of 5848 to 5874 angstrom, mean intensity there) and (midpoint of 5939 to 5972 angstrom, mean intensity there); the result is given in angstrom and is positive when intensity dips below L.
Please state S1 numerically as 2.4 angstrom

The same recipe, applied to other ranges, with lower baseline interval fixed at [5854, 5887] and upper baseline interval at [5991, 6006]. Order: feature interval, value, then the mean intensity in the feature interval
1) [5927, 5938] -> 0.7 angstrom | 1.32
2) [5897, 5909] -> -0.1 angstrom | 1.4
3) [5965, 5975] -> -0.3 angstrom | 1.48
